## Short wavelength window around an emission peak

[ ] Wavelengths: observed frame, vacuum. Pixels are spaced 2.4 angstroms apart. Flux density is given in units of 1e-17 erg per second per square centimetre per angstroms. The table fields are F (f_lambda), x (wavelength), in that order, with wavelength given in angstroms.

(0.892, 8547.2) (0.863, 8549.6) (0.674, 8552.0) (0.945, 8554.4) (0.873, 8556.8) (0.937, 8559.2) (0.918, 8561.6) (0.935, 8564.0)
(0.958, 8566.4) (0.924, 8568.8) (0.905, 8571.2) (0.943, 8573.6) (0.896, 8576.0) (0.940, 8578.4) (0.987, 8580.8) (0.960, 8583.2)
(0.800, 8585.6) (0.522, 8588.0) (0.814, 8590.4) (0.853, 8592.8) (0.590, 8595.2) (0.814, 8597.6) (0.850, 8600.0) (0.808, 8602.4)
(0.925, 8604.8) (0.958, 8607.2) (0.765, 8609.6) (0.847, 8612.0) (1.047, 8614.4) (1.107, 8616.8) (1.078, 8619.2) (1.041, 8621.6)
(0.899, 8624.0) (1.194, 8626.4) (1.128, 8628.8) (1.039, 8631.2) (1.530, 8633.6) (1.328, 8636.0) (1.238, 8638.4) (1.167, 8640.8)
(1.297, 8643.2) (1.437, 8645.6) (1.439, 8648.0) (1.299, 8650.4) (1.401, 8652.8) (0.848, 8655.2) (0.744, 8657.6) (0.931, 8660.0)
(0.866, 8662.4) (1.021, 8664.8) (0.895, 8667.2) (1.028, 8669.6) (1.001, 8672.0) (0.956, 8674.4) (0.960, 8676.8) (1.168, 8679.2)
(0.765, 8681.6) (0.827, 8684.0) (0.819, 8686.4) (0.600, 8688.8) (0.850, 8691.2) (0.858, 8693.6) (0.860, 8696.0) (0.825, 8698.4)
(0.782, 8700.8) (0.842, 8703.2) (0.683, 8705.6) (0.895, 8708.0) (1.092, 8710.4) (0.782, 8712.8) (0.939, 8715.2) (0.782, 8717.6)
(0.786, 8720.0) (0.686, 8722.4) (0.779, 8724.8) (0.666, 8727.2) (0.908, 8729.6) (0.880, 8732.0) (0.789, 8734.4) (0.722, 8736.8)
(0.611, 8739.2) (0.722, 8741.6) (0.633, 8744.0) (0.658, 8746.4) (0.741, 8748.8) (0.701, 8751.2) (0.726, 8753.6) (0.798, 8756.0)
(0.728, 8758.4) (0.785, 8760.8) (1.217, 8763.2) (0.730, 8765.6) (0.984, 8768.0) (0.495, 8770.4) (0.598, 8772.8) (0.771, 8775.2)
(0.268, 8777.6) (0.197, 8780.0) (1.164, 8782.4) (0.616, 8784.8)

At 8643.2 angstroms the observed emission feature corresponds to C IV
